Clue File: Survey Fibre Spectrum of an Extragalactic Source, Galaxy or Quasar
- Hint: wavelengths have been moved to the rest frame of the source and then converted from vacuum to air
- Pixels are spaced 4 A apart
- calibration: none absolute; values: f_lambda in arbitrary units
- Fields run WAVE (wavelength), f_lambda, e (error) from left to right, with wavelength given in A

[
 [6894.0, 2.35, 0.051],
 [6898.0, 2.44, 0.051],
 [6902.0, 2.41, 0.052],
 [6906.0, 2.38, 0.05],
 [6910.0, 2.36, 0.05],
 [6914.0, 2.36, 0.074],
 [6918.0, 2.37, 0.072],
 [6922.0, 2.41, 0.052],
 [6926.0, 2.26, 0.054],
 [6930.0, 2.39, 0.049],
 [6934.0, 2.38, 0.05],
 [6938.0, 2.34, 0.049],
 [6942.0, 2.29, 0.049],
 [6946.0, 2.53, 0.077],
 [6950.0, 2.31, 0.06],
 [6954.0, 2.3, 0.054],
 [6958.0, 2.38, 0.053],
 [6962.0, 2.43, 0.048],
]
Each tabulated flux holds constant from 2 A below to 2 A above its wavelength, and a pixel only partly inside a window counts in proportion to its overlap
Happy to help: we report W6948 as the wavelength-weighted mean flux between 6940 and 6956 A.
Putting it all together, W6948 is 2.36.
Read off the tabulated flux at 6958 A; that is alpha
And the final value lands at 2.38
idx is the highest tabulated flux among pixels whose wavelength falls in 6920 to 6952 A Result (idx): 2.53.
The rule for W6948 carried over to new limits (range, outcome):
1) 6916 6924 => 2.39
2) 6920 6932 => 2.35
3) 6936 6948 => 2.39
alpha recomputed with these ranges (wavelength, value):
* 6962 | 2.43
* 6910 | 2.36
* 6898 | 2.44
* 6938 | 2.34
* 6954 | 2.3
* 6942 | 2.29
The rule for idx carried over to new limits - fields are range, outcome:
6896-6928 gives 2.44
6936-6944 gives 2.34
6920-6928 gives 2.41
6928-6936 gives 2.39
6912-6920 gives 2.37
